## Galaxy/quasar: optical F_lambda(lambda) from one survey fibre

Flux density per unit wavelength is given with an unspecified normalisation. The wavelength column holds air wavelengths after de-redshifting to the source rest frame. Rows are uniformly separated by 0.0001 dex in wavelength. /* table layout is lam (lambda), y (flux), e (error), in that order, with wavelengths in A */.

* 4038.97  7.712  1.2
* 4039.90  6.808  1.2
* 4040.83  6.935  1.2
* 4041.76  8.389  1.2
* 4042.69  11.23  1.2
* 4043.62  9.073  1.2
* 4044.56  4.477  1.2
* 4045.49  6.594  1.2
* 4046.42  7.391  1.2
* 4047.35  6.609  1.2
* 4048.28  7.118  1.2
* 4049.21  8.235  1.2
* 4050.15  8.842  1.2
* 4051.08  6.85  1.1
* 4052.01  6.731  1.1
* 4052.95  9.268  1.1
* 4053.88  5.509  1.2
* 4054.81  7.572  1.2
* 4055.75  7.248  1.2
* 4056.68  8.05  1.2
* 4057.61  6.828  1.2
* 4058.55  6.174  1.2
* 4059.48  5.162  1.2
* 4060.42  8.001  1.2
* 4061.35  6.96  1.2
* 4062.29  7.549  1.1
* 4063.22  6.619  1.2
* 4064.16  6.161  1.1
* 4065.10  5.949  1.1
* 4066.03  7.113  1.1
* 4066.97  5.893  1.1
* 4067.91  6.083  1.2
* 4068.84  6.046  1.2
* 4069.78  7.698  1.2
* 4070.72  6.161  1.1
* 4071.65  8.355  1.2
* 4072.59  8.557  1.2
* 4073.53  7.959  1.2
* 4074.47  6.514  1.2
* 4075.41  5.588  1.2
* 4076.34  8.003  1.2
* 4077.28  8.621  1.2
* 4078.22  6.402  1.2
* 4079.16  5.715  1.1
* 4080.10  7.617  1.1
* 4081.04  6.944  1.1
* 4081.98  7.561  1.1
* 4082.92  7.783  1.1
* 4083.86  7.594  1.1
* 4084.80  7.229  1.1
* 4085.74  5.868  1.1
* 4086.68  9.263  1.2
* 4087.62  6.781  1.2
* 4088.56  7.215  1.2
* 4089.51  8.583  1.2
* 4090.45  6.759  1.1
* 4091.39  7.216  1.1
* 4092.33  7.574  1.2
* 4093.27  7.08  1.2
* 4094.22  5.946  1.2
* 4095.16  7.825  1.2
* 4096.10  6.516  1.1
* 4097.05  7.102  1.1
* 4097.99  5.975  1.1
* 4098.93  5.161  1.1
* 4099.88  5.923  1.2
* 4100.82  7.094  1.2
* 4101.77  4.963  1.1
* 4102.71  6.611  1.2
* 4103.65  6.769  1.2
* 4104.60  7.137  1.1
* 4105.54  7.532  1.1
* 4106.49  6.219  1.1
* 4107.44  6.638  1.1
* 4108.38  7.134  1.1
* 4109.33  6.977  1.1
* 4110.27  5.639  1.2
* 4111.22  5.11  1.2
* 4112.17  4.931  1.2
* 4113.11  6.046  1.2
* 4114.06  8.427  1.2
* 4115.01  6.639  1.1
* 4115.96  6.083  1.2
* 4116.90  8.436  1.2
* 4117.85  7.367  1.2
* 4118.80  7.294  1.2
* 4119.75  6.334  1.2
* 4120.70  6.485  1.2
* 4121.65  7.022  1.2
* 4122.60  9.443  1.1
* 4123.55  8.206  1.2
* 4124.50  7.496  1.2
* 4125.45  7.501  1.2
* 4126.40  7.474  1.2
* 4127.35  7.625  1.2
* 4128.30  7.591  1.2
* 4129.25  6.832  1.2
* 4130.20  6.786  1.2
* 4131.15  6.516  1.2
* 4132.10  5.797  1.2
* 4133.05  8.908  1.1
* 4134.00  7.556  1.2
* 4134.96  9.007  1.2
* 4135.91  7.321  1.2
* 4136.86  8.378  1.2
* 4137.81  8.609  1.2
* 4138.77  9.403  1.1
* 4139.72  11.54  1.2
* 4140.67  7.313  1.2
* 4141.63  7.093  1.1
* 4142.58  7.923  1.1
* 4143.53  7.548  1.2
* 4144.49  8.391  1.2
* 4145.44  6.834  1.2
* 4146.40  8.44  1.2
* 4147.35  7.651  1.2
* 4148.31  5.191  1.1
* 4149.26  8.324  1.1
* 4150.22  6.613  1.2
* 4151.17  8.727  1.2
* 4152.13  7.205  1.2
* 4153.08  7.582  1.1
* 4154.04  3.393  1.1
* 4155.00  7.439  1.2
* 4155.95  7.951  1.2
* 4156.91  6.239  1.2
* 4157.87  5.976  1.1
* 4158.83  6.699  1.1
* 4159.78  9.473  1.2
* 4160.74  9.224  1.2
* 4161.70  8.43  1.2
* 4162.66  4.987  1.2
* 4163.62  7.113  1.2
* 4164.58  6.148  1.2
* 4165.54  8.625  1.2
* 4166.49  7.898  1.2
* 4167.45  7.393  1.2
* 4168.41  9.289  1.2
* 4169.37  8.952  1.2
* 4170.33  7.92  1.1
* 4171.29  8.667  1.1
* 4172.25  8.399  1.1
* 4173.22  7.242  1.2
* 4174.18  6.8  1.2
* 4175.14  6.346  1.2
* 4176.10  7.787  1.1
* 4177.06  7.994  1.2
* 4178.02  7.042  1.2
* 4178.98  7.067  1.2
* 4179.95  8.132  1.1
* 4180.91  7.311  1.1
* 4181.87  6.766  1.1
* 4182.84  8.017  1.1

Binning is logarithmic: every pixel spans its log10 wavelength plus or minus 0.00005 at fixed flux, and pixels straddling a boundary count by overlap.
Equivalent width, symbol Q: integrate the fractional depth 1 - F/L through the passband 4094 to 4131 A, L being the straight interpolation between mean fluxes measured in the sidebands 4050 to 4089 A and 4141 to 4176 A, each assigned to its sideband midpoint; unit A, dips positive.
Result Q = 2.2 A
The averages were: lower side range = 7.08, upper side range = 7.45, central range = 6.83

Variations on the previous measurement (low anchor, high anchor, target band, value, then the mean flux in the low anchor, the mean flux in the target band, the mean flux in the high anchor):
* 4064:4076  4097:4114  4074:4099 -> -1.9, 6.81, 7.08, 6.31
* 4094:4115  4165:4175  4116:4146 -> -2.6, 6.45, 7.72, 8.05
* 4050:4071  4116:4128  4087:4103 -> 1.0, 6.87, 6.75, 7.5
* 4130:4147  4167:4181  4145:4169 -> 1.7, 7.98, 7.32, 7.77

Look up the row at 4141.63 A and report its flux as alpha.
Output 7.093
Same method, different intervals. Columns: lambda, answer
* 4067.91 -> 6.083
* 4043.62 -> 9.073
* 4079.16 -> 5.715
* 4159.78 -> 9.473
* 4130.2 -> 6.786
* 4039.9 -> 6.808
